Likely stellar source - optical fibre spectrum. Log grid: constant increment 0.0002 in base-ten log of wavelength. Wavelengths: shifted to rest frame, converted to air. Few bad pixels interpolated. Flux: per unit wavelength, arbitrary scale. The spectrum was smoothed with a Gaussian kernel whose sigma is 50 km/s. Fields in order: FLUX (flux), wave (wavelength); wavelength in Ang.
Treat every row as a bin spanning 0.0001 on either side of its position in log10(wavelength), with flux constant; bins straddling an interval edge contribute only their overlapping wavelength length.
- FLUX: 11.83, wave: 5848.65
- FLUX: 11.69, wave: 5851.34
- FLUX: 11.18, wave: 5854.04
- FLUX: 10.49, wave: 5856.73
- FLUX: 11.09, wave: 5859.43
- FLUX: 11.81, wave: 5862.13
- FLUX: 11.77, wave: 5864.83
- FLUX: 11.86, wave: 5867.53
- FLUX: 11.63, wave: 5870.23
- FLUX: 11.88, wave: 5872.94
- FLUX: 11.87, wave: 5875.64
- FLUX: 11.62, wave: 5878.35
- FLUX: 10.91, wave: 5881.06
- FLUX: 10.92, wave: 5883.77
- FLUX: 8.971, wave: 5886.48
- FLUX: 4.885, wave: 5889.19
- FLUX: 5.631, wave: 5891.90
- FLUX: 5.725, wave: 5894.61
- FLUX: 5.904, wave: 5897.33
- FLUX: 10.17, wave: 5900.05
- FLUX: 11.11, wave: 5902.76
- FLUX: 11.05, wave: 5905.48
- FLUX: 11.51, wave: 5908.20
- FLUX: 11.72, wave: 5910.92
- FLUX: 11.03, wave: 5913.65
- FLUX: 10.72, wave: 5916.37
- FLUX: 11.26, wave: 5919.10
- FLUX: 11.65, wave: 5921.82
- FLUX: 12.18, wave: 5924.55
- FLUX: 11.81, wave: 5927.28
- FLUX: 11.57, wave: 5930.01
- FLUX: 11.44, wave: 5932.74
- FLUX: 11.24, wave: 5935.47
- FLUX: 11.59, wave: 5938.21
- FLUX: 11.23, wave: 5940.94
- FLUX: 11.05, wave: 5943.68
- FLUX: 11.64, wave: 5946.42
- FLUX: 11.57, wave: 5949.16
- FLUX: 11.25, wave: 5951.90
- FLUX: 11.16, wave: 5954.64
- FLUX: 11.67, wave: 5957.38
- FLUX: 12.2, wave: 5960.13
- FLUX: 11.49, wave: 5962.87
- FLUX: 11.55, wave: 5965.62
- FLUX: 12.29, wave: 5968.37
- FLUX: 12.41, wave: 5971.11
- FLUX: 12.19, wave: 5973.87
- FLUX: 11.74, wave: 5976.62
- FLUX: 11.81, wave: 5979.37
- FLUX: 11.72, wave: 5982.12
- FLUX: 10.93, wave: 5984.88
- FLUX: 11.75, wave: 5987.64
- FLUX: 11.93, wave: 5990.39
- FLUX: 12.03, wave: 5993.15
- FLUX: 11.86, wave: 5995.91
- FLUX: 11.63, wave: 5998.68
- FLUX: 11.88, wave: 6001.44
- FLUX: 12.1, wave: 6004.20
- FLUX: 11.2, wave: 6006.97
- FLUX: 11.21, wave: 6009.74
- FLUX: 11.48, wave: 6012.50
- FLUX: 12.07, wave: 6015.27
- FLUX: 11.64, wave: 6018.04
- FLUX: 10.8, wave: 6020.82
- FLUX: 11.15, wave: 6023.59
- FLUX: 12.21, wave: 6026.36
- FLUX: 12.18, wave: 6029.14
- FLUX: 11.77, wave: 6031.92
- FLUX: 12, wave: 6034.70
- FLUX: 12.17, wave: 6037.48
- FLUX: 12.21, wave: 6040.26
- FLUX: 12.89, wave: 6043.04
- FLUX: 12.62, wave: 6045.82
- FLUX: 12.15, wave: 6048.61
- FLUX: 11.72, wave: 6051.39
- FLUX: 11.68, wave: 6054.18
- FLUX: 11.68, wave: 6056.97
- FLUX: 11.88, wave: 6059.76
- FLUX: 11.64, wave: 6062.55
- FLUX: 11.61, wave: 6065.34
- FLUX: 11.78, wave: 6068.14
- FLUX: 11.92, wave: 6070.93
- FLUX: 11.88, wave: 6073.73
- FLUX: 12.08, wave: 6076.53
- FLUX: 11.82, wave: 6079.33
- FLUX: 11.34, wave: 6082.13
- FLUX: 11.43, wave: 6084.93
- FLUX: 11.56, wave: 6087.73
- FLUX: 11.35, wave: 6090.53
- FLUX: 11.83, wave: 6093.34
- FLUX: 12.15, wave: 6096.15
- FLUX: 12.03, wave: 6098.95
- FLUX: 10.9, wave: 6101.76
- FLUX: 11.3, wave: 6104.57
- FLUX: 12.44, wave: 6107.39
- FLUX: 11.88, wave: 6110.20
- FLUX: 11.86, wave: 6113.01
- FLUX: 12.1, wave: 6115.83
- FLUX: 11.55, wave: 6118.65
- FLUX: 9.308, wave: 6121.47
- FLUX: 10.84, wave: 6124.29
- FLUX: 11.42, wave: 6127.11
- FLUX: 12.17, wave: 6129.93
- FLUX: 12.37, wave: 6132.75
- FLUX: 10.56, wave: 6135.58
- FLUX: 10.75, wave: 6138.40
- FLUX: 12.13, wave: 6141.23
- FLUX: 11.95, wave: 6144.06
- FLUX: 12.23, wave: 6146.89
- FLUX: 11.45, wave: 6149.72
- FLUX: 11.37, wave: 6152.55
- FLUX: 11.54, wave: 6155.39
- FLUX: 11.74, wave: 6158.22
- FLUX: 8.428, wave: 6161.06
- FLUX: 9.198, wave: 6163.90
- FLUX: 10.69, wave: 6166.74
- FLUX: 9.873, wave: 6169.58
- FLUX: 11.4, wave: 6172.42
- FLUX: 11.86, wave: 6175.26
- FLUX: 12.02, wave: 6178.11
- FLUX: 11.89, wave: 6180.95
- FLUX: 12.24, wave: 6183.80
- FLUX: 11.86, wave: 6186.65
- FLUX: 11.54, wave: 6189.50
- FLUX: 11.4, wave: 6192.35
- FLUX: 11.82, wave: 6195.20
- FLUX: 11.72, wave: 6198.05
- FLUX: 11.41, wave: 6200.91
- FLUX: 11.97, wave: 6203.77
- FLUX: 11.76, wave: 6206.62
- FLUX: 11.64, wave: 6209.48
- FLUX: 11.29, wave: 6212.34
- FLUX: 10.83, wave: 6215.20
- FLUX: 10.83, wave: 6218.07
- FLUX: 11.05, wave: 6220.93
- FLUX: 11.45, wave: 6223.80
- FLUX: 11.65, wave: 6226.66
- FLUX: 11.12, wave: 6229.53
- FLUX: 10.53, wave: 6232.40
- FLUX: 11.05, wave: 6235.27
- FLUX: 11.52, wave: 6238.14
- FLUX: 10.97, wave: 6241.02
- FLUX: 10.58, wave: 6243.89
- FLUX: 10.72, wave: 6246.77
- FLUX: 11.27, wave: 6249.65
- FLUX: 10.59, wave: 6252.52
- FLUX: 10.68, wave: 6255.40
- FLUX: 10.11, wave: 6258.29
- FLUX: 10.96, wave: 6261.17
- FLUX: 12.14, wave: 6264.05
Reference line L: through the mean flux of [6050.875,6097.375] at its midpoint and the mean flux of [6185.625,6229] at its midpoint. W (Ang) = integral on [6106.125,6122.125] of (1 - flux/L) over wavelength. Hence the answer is 0.0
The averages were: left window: 11.7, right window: 11.5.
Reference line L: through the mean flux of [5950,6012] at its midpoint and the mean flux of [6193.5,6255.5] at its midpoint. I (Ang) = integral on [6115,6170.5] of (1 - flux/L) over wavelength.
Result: 1.5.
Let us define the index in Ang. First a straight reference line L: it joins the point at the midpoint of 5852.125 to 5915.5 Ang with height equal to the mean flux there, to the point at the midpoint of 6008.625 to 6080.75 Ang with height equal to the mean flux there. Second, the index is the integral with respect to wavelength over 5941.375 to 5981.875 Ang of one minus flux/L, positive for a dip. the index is -2.5 Ang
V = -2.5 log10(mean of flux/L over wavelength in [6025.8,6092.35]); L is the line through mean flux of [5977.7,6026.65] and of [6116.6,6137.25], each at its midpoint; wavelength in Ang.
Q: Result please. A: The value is -0.04 mag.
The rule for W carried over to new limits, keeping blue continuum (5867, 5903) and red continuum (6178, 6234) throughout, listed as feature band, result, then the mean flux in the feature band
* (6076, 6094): -1.51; 11.6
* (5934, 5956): -3.49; 11.3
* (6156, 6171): 1.53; 10.1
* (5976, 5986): -1.52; 11.6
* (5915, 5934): -3.66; 11.5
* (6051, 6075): -2.72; 11.8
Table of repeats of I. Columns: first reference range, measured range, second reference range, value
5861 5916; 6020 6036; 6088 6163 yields -1.2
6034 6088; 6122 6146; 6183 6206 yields 0.7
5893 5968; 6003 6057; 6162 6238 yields -3.7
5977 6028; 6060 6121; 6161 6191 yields -1.7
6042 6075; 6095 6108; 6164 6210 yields 0.1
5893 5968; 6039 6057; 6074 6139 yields -1.3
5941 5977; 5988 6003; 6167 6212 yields -0.2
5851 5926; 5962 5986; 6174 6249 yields -2.5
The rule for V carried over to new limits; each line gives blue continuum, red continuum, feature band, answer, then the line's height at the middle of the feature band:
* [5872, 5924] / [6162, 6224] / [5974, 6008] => -0.13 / 10.4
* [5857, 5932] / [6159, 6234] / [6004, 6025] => -0.06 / 10.8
